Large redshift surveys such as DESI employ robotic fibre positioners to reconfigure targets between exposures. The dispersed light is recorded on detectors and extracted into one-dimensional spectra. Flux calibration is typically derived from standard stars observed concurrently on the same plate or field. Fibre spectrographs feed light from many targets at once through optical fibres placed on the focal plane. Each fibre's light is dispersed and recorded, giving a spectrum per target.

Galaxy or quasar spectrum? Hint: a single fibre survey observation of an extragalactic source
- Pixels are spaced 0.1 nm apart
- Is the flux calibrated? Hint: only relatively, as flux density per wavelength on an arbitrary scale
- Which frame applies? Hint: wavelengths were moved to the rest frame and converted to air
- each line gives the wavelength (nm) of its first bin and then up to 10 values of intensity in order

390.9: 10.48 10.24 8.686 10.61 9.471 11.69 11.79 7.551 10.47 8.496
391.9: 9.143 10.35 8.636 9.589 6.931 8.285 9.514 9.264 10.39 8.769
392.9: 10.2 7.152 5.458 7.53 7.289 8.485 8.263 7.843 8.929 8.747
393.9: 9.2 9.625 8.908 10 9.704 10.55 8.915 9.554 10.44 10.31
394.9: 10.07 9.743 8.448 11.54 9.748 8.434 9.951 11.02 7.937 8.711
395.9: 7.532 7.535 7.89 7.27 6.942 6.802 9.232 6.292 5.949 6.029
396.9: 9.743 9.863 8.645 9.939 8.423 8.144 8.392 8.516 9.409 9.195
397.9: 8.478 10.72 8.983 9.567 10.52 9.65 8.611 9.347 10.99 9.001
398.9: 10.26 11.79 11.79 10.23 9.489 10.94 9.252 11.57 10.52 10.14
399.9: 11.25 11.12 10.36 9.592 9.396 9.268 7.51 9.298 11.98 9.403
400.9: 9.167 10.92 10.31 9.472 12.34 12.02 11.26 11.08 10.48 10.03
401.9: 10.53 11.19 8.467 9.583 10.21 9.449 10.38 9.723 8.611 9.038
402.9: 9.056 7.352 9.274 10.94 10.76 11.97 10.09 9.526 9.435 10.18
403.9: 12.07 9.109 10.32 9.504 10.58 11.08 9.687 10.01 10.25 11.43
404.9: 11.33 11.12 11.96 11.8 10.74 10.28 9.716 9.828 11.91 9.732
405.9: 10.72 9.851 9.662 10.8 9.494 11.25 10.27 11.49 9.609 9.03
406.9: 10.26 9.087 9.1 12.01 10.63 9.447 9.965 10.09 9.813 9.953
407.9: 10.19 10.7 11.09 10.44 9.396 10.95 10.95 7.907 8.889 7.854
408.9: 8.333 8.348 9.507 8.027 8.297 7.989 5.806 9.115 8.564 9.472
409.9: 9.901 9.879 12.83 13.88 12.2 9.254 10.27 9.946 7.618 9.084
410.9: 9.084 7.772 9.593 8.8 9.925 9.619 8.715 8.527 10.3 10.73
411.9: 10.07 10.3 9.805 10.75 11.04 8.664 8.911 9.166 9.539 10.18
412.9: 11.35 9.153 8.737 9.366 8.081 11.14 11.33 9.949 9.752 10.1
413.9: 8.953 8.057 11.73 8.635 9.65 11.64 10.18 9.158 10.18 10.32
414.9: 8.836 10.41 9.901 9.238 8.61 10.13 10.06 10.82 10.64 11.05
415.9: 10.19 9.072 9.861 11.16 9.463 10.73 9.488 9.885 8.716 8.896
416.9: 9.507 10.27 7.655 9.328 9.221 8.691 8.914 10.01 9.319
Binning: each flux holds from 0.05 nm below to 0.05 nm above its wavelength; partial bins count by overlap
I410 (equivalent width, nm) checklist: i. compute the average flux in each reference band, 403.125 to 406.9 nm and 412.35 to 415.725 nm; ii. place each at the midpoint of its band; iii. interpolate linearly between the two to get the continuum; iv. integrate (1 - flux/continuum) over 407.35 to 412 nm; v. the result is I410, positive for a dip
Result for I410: 0.25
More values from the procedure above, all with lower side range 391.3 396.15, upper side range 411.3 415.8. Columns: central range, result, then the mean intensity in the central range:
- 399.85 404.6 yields -0.341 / 10.1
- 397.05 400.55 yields -0.171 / 9.74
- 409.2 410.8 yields 0.018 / 9.6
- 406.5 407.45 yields -0.048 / 10.1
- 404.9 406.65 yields -0.201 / 10.6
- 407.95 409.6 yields 0.107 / 9.03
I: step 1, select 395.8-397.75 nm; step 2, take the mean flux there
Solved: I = 8.05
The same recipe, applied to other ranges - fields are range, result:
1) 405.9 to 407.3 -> 10.2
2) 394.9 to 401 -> 9.31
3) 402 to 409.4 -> 9.99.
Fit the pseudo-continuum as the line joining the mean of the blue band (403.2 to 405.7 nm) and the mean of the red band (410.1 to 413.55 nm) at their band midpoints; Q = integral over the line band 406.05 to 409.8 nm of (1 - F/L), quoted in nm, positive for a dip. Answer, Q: 0.24 nm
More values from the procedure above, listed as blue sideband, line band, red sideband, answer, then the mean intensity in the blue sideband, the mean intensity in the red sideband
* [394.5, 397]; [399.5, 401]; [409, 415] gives -0.19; 8.66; 9.65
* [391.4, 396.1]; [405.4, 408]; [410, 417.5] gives -0.17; 9.08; 9.8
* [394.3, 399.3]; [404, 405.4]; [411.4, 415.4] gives -0.18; 9.13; 9.78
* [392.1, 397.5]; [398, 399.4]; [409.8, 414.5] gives -0.17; 8.71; 9.87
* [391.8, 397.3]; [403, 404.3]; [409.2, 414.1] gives -0.13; 8.76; 9.62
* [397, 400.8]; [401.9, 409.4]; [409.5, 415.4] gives -0.18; 9.79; 9.76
